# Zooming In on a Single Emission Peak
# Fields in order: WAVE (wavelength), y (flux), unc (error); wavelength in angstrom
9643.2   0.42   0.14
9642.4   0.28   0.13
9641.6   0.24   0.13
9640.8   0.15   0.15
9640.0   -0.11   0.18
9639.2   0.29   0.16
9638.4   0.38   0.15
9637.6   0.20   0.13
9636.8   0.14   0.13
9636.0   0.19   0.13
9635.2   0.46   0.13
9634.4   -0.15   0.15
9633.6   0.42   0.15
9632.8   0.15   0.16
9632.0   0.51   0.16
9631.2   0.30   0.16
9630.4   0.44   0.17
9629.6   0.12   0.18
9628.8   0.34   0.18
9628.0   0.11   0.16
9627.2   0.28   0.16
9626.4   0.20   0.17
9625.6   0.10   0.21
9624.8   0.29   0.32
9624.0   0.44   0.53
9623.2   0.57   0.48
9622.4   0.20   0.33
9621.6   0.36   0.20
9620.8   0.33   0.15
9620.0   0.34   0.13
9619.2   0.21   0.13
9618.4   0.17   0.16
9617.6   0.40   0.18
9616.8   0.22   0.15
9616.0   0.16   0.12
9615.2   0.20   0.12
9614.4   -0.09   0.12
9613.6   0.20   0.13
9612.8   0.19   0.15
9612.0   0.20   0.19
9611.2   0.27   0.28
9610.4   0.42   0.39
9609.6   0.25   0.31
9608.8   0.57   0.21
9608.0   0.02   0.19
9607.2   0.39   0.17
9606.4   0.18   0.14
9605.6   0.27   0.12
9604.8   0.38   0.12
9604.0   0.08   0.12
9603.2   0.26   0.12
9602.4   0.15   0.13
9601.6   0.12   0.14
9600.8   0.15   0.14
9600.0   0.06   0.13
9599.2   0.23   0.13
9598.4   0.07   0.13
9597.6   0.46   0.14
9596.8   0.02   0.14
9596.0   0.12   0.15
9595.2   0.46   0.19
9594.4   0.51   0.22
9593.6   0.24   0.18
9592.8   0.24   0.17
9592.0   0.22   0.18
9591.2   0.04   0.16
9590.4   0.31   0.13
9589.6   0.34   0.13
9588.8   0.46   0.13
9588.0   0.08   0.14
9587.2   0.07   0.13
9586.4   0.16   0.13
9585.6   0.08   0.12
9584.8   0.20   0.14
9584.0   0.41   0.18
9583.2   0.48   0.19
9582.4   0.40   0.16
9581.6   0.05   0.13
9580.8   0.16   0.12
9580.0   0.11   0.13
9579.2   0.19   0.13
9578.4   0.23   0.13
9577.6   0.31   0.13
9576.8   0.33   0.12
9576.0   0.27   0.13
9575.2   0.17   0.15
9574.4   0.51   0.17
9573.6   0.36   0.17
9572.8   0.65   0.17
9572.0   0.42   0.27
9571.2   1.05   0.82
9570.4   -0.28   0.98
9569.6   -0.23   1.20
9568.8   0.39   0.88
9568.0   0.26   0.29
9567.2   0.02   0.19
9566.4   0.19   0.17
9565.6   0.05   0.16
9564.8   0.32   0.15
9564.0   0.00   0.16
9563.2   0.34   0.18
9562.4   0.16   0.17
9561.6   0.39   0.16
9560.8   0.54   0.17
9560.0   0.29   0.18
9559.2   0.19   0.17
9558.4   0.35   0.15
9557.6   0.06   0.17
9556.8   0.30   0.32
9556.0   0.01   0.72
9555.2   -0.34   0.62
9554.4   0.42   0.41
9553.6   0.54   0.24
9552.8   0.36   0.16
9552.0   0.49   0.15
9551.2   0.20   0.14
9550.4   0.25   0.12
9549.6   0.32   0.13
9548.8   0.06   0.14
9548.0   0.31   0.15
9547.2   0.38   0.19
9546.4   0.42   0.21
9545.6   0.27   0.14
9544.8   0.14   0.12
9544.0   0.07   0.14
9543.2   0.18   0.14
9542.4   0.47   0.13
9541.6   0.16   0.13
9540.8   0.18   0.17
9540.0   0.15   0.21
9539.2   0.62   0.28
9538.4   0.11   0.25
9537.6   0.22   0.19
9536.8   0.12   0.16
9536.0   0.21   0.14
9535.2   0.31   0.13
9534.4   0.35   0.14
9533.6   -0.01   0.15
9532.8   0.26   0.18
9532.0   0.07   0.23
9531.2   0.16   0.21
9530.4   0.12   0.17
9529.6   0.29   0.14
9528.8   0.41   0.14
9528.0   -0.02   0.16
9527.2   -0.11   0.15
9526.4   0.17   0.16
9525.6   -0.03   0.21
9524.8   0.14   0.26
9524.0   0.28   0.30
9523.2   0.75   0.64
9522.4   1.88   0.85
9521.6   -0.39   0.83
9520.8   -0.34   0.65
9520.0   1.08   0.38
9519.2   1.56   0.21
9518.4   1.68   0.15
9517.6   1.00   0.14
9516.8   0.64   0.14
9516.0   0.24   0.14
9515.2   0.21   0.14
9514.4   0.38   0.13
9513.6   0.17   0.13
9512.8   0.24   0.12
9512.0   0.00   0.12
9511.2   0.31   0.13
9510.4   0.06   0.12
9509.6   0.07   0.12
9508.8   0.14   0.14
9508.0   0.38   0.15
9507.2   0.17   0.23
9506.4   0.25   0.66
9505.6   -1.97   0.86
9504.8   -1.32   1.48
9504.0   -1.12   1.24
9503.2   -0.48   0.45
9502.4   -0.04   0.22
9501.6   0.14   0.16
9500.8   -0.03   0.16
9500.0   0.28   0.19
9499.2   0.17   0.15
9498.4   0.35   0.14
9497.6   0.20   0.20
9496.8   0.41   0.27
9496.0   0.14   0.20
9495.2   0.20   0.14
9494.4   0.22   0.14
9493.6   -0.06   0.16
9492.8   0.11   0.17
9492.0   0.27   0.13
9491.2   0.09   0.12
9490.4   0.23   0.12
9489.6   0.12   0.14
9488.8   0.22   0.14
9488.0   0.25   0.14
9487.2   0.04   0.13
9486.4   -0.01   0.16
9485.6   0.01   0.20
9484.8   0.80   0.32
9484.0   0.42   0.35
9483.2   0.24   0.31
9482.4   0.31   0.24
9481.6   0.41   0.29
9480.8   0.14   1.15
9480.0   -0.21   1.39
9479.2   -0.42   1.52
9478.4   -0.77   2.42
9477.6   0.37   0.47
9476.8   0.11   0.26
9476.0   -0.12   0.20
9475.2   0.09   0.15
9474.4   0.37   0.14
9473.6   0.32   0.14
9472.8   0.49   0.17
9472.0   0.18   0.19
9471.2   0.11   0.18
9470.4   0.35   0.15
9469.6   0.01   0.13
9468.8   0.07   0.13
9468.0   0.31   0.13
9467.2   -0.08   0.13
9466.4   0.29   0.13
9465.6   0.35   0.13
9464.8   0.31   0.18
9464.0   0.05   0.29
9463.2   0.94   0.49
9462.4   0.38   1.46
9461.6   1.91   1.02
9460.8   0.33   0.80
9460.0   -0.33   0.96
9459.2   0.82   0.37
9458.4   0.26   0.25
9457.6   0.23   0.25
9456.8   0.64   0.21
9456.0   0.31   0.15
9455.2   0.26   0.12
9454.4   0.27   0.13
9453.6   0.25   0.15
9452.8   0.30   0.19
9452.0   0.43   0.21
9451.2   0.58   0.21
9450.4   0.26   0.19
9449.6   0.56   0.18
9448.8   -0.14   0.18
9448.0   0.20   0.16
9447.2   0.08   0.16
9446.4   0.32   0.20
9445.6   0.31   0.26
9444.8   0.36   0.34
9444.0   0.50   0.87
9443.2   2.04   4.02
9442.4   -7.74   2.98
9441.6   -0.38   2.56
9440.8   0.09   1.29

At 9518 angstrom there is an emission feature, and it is H-beta 4861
